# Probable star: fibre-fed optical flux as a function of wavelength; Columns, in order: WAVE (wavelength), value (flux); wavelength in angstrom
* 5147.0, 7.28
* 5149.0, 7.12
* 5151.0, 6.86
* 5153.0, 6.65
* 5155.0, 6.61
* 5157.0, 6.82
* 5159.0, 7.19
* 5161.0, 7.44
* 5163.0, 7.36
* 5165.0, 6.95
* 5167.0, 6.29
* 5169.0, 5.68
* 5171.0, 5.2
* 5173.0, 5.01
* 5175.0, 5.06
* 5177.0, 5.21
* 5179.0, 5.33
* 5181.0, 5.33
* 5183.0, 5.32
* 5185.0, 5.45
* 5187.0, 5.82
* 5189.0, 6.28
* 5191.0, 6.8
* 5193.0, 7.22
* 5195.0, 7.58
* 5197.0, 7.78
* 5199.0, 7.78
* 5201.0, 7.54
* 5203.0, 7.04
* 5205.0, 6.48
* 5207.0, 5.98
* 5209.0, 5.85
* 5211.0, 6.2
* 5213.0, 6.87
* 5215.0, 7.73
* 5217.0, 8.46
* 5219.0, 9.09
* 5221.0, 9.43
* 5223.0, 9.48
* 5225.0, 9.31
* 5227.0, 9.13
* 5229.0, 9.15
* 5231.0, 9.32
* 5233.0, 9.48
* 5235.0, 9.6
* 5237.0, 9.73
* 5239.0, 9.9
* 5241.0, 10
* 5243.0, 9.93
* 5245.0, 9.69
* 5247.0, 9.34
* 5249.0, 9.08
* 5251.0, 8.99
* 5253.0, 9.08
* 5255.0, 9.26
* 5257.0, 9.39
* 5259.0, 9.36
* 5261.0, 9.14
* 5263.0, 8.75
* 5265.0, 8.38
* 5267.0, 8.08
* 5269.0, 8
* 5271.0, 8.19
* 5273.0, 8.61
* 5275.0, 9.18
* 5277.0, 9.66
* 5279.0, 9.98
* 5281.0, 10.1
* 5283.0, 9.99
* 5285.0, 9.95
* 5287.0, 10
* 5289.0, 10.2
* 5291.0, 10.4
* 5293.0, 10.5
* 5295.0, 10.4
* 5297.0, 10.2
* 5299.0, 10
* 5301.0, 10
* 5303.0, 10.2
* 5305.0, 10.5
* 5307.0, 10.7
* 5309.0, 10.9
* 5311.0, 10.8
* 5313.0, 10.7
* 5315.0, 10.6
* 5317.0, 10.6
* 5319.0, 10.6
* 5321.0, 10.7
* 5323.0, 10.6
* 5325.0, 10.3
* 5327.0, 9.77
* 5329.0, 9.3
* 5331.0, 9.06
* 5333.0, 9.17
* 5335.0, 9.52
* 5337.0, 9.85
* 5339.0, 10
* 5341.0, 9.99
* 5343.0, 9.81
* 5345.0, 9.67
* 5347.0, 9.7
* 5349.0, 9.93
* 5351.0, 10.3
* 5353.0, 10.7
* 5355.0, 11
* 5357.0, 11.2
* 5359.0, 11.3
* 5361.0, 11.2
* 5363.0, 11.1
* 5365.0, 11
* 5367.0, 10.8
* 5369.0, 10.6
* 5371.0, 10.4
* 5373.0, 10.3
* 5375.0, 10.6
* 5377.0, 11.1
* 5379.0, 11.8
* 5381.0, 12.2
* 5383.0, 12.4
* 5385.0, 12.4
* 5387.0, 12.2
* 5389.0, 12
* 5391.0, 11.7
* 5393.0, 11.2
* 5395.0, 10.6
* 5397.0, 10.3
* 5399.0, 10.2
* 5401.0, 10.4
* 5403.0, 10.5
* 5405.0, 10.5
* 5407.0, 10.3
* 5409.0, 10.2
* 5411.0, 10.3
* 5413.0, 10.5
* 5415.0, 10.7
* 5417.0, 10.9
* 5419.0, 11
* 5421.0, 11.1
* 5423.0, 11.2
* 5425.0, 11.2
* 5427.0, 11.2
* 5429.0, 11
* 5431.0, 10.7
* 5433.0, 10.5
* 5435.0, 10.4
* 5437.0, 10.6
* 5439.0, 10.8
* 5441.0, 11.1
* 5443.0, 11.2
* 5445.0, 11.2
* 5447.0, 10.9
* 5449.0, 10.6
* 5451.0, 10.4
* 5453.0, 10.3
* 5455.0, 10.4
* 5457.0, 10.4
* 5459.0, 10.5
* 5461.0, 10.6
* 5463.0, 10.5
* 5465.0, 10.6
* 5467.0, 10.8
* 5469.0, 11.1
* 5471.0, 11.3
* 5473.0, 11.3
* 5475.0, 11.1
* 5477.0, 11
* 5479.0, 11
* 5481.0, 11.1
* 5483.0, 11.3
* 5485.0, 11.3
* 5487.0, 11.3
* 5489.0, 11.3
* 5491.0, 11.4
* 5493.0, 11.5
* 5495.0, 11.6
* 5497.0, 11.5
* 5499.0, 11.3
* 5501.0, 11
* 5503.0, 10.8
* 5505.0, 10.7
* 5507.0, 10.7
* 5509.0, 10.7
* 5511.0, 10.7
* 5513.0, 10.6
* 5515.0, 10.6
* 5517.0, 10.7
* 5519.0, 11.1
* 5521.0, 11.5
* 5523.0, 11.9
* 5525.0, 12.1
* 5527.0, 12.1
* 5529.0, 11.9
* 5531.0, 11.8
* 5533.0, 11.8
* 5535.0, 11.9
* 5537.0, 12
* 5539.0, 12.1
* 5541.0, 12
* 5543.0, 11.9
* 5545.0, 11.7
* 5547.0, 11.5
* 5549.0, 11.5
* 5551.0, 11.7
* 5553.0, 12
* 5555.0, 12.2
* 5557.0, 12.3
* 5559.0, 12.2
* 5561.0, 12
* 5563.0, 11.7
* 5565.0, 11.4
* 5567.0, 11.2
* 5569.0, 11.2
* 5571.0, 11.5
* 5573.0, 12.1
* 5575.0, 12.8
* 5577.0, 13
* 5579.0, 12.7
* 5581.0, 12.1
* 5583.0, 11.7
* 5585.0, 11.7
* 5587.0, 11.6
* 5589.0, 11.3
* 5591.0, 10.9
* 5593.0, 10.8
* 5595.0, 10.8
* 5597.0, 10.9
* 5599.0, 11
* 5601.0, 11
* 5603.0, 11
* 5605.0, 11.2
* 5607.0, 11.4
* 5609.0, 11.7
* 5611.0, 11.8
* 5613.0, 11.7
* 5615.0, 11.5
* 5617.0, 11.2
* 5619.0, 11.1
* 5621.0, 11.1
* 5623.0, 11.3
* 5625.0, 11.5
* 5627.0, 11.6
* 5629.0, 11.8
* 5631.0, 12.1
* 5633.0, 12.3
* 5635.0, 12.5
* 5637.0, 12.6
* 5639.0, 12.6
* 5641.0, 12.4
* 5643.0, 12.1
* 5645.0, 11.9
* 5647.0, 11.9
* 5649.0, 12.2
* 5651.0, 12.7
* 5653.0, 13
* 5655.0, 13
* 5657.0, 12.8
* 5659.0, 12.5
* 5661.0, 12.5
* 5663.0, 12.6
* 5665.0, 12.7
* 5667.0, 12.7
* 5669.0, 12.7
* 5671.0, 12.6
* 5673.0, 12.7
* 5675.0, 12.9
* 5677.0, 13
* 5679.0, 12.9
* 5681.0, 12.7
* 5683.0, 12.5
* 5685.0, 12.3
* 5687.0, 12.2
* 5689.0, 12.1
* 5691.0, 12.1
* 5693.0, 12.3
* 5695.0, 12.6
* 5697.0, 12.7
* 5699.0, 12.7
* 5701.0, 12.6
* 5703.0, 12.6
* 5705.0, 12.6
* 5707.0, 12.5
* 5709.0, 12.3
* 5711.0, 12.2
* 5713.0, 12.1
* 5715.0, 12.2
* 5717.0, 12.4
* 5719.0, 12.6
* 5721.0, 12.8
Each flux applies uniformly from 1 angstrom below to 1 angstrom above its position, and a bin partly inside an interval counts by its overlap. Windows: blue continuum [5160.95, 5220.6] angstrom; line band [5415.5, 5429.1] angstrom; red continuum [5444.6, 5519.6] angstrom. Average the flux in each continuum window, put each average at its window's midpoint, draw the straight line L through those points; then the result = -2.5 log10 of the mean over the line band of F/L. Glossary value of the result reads -0.11 mag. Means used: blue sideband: 6.55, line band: 11.1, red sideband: 10.9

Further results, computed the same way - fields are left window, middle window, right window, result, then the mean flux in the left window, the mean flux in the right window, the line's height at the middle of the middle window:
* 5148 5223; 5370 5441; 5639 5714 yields -0.178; 6.71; 12.5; 9.31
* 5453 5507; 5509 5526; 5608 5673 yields 0.015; 11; 12.2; 11.3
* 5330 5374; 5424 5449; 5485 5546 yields -0.002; 10.3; 11.4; 10.9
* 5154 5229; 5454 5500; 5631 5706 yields -0.080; 6.9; 12.5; 10.3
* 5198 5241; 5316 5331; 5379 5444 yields -0.046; 8.3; 11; 9.76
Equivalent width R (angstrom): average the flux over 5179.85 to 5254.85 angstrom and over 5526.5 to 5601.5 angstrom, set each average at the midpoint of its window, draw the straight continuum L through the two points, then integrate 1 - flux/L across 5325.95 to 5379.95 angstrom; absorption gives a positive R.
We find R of -4.8 angstrom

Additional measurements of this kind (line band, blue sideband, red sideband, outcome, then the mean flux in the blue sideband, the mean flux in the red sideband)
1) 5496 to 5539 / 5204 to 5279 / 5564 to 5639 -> -1.5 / 8.75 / 11.6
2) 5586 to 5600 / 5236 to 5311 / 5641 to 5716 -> 1.0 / 9.63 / 12.5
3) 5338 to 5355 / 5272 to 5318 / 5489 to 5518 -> 0.5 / 10.2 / 11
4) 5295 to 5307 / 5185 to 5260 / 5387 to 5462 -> -1.3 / 8.32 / 10.8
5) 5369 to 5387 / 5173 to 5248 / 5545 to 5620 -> -3.7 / 7.69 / 11.6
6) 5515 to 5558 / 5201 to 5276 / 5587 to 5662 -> -2.7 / 8.65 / 11.8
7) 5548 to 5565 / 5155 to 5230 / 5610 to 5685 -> -1.1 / 6.93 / 12.3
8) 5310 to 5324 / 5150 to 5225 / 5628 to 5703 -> -3.9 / 6.77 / 12.5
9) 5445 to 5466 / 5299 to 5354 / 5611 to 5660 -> 0.7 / 10.1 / 12.1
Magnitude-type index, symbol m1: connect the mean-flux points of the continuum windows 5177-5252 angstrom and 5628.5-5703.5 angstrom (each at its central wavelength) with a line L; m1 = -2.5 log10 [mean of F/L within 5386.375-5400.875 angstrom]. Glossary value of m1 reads -0.14 mag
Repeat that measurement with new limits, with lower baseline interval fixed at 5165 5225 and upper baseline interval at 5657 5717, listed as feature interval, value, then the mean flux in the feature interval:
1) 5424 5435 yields -0.15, 10.9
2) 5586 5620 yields 0.03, 11.2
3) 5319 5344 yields -0.19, 9.87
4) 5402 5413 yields -0.13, 10.4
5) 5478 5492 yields -0.11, 11.2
